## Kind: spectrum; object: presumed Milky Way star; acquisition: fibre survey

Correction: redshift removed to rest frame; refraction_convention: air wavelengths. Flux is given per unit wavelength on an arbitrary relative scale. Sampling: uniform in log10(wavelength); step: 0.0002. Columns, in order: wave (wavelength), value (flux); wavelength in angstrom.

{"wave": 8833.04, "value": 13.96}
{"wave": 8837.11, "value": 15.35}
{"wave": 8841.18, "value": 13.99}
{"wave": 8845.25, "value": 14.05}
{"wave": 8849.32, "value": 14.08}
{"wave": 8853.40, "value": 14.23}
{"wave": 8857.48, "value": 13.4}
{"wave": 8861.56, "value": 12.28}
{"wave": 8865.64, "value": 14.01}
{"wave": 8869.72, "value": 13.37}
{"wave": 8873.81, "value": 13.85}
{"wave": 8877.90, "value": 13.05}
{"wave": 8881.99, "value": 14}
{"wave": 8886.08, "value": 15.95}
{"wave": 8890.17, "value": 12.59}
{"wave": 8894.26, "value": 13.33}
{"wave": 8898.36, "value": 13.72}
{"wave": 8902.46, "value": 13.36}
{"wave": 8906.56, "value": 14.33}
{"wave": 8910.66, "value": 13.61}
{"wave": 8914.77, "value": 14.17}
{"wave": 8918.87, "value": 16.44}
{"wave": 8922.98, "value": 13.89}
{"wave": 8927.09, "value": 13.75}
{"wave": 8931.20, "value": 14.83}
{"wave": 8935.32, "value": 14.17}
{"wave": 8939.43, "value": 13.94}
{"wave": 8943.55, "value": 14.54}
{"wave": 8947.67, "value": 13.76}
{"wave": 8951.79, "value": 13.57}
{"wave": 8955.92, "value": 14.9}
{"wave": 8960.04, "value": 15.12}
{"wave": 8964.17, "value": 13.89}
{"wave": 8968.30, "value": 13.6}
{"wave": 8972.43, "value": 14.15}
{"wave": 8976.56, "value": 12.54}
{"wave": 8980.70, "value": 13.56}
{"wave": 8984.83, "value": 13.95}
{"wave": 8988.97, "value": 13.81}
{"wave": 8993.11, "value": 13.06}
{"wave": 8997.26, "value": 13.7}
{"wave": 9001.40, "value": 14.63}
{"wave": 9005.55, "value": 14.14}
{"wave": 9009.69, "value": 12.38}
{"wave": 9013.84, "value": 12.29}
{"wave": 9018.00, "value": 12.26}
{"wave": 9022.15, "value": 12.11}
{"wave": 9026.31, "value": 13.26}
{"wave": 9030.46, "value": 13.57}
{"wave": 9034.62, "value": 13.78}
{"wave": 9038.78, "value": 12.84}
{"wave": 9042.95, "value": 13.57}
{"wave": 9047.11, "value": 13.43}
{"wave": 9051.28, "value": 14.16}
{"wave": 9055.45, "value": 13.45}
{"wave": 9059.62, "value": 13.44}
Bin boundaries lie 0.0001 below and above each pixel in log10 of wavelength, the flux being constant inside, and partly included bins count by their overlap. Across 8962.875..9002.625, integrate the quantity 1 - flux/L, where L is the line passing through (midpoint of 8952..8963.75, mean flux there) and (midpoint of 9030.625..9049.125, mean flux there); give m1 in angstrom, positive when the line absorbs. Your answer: 1.6 angstrom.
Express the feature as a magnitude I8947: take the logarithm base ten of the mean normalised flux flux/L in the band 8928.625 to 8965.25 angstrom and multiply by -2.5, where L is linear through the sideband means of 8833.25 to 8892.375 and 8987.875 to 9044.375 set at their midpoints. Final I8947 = -0.06 mag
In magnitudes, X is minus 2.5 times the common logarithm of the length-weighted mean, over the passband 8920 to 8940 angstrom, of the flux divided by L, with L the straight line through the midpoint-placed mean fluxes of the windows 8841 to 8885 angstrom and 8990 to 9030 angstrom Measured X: -0.062 mag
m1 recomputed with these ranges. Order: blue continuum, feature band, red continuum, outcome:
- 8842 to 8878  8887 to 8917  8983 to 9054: -0.30 angstrom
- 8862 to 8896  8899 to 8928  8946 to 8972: -0.67 angstrom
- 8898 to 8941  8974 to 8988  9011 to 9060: 0.25 angstrom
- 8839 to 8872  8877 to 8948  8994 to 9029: -3.34 angstrom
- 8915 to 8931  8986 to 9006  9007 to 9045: -0.64 angstrom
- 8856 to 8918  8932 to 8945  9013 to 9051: -0.73 angstrom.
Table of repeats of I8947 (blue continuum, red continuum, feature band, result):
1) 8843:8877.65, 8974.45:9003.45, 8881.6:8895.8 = -0.029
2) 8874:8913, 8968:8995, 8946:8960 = -0.049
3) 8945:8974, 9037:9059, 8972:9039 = 0.042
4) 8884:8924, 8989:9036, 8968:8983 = 0.006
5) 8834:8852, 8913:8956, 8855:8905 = 0.058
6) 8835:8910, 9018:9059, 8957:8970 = -0.057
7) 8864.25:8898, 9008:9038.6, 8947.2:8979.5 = -0.058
